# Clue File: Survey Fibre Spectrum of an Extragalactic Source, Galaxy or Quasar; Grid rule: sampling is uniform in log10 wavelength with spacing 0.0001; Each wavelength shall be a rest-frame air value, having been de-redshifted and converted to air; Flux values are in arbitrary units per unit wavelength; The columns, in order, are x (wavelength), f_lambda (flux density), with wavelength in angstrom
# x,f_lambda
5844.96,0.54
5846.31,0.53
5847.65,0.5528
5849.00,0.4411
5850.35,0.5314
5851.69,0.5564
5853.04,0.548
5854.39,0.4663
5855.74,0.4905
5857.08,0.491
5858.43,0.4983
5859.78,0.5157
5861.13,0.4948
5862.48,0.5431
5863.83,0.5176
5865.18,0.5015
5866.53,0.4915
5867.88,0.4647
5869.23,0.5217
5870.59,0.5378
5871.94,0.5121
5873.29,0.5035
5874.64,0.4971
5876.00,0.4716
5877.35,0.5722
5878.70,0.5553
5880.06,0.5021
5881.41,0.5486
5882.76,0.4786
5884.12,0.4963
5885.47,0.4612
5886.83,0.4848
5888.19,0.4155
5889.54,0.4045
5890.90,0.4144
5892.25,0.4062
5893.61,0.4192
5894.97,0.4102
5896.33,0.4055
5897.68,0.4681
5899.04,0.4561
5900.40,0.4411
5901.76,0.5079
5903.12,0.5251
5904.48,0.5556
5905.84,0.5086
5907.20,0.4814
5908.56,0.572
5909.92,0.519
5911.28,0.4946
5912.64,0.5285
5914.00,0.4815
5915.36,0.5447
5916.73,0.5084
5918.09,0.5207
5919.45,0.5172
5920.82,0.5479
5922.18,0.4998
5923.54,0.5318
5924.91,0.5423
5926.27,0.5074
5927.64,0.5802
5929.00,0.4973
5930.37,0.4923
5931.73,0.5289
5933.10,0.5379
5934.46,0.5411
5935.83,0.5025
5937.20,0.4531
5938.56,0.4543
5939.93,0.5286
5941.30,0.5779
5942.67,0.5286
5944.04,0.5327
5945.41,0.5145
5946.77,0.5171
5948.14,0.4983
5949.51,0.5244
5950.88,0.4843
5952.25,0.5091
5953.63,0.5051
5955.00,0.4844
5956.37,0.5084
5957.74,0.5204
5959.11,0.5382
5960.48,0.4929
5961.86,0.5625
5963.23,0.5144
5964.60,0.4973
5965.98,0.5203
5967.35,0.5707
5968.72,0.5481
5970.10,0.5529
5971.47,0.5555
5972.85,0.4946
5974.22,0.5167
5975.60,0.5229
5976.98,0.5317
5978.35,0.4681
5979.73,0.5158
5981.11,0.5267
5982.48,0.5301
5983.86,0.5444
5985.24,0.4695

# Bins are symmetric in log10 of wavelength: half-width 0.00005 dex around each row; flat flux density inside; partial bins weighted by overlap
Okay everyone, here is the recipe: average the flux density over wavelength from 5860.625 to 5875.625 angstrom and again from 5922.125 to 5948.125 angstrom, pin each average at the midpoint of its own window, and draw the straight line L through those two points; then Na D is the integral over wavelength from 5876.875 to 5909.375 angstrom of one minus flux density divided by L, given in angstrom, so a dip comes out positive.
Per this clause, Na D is 2.1 angstrom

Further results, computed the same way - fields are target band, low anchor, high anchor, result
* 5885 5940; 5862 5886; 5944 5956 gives 1.70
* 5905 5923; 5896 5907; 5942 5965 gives -0.91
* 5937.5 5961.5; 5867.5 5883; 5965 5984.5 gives 0.56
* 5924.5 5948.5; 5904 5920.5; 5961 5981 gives 0.16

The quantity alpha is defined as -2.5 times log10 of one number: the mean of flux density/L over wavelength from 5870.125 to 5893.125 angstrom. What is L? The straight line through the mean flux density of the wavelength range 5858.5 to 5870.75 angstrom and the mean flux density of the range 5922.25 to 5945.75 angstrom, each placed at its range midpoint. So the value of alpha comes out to 0.06 mag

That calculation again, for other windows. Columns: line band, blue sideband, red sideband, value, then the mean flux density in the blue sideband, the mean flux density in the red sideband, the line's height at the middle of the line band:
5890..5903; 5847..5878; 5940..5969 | 0.17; 0.509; 0.521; 0.514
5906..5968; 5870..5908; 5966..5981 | -0.02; 0.48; 0.527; 0.507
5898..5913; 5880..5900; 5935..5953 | -0.09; 0.45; 0.51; 0.467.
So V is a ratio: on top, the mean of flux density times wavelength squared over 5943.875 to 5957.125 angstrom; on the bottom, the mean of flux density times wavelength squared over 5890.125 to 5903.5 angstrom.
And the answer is 1.2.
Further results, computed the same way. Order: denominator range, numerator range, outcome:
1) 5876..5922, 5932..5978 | 1.08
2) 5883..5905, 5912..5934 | 1.16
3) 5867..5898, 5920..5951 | 1.11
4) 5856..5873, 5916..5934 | 1.06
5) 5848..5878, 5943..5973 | 1.06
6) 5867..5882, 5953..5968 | 1.04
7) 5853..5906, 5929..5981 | 1.09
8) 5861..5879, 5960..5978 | 1.07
